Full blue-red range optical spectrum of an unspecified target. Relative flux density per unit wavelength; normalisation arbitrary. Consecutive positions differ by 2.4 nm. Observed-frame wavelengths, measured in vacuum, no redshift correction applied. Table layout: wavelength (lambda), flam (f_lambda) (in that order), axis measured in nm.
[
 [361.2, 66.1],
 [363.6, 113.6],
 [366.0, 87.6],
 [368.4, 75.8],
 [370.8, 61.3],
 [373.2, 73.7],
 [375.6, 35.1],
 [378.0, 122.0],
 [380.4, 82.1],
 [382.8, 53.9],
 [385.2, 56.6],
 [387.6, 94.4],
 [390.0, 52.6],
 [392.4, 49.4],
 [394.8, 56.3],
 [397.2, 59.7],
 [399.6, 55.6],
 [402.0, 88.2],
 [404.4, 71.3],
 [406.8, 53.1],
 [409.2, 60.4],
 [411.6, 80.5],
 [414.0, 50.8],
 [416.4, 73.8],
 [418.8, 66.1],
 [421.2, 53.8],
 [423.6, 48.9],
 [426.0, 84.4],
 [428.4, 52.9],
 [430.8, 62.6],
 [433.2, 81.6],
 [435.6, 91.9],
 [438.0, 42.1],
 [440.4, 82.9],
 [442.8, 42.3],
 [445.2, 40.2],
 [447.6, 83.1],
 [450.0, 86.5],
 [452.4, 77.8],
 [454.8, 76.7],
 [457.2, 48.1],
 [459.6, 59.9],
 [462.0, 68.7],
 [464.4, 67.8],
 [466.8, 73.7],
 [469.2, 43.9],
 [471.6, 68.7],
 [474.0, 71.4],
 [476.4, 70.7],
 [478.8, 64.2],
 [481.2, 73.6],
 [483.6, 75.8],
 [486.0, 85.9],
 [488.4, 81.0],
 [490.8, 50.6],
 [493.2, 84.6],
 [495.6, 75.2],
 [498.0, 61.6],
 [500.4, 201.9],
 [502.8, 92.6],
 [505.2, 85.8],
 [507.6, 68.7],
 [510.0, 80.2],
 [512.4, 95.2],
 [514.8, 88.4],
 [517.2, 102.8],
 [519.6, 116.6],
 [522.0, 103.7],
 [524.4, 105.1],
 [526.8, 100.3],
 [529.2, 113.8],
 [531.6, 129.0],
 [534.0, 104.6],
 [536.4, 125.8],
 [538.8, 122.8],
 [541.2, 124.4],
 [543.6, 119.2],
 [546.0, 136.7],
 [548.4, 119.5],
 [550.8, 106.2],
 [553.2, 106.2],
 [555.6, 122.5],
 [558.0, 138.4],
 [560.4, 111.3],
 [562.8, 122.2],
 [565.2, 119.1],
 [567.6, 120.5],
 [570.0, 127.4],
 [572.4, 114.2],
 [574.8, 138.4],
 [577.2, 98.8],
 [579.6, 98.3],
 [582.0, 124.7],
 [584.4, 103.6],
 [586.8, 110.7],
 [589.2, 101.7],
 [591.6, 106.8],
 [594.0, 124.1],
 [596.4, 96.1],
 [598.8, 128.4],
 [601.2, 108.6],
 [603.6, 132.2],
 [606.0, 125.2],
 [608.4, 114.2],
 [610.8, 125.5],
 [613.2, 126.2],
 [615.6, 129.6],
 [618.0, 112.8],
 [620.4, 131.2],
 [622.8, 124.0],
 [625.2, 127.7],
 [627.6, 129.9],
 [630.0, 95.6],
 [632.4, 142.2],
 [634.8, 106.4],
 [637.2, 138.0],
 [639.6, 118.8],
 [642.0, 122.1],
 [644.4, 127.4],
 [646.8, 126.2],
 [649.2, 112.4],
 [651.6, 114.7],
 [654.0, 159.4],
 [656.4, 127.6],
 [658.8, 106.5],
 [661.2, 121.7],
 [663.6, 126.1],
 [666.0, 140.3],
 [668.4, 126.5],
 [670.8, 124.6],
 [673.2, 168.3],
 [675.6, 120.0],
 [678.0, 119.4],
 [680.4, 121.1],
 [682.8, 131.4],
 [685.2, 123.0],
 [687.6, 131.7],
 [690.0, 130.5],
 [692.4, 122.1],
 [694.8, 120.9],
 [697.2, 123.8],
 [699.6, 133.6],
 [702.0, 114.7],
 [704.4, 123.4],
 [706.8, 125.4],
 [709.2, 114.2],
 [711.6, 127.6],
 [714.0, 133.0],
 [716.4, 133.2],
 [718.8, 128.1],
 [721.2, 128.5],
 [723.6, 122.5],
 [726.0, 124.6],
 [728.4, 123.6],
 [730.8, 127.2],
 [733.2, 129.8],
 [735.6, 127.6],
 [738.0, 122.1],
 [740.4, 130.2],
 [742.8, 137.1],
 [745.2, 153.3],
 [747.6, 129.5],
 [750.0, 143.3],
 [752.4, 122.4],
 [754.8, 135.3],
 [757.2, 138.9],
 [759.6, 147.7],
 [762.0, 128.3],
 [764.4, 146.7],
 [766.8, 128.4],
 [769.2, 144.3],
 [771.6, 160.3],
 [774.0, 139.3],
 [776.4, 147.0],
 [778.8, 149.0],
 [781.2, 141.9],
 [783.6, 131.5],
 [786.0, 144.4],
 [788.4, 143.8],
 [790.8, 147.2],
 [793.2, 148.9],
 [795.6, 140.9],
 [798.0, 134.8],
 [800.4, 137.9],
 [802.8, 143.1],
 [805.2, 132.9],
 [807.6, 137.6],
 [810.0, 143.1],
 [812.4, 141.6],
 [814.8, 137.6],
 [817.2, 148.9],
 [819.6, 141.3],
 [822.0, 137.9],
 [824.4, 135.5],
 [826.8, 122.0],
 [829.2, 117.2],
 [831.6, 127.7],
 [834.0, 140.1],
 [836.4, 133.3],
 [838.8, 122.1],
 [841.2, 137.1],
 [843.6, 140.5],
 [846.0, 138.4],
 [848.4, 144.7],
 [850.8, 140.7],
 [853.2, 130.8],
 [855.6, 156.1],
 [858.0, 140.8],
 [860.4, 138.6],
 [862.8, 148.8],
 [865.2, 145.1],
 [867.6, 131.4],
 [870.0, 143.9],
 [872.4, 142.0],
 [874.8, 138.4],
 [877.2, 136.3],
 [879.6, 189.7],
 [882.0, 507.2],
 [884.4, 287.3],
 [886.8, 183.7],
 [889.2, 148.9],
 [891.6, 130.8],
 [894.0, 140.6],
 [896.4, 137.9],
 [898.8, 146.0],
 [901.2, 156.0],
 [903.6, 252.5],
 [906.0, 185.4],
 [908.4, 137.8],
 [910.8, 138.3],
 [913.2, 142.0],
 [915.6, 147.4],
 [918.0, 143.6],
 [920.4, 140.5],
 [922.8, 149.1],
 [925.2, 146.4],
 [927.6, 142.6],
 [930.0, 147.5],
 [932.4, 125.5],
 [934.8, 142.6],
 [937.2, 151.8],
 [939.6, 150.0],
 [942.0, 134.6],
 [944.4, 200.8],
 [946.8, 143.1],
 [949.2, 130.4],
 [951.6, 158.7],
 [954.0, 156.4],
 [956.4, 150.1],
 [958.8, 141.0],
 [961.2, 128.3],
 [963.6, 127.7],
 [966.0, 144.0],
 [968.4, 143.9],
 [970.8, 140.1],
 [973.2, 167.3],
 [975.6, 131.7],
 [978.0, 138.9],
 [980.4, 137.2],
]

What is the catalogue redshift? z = 0.344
